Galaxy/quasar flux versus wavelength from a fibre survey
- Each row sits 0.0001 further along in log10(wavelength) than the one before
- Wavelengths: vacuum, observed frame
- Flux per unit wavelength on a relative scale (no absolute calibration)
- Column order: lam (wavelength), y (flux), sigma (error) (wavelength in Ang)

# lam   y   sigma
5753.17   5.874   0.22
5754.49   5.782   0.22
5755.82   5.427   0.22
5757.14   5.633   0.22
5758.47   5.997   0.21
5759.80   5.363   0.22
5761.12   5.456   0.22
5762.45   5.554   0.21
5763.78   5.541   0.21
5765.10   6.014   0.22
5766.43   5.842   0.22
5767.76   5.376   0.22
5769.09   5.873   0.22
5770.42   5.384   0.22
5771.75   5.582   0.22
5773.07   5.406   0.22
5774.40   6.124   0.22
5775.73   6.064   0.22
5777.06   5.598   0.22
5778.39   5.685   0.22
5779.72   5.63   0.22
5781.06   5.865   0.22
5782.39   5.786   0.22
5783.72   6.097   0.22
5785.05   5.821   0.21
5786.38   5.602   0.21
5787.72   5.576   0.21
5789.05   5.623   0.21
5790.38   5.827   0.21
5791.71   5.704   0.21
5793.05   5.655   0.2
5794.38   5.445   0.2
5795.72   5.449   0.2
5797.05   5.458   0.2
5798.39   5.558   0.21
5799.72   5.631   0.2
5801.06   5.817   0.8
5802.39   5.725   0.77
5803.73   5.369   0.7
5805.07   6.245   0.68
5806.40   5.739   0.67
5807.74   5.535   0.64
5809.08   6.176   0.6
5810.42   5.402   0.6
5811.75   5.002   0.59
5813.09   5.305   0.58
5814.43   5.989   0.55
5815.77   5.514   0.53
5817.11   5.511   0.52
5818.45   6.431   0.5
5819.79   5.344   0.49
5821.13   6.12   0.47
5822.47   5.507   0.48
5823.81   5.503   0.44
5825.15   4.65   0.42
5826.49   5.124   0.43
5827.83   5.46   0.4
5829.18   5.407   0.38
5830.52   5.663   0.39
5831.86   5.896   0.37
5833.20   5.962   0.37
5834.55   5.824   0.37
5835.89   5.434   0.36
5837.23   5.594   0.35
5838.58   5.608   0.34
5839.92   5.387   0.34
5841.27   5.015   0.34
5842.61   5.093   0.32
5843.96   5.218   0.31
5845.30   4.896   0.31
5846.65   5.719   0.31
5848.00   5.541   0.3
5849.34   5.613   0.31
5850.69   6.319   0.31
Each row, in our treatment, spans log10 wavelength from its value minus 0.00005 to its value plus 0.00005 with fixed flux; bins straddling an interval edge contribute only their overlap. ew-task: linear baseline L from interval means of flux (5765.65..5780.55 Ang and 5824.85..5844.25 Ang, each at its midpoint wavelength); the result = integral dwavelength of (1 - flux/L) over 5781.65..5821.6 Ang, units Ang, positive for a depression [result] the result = -0.8 Ang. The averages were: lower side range 5.69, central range 5.68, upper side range 5.44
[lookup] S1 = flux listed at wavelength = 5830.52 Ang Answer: 5.663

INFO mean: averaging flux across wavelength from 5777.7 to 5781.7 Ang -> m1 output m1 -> 5.71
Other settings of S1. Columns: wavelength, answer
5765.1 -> 6.014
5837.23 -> 5.594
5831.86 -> 5.896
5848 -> 5.541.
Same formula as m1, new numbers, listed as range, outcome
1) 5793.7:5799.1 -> 5.48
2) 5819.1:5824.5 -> 5.62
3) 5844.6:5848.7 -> 5.39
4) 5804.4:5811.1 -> 5.82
